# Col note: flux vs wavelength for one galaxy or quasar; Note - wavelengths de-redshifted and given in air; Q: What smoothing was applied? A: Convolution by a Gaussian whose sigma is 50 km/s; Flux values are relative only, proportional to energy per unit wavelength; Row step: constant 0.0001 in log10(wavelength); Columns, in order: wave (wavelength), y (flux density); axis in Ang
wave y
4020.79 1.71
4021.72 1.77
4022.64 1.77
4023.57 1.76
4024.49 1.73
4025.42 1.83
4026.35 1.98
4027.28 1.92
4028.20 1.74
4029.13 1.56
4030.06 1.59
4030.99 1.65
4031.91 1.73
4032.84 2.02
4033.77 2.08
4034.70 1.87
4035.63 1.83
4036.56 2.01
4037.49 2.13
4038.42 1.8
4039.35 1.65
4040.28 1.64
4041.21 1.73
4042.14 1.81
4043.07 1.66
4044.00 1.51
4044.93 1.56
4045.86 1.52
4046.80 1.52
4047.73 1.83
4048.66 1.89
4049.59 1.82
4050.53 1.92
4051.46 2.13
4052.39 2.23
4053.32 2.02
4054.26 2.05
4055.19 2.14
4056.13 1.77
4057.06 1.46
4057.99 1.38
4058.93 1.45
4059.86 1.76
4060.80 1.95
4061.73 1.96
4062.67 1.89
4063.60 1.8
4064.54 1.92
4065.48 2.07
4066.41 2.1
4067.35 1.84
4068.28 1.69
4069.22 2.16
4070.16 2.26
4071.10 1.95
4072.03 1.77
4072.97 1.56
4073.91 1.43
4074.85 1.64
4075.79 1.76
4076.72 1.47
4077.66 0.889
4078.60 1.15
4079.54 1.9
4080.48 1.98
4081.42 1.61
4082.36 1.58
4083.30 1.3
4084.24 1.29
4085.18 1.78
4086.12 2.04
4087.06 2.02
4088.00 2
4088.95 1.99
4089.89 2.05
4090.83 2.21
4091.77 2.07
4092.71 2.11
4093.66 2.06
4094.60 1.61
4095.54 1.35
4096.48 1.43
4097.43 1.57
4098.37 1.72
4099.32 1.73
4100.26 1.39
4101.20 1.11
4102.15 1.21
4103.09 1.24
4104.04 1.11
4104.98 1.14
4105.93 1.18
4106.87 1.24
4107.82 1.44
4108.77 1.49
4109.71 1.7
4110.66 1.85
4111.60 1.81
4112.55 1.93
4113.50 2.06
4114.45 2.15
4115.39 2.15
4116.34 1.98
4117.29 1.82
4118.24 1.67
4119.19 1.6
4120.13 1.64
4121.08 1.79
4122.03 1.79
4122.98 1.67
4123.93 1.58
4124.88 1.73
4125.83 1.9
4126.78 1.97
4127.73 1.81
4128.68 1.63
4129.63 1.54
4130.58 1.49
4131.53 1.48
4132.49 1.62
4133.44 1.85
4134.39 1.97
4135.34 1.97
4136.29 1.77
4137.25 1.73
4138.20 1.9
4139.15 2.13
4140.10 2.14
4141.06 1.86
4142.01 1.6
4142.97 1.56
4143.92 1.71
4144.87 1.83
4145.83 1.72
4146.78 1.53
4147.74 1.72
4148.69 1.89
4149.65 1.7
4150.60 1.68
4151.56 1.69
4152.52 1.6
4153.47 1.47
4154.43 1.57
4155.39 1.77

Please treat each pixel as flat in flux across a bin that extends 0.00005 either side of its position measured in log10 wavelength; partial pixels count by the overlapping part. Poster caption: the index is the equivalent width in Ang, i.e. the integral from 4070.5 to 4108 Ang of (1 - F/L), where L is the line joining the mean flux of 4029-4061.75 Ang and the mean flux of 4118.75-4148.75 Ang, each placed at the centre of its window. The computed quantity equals 3.58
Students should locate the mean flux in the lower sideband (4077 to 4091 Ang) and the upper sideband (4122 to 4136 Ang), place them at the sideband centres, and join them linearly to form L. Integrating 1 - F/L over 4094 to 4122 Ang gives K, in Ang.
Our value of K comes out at 2.02 Ang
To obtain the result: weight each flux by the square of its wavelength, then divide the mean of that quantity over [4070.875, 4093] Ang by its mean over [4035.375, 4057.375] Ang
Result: 0.97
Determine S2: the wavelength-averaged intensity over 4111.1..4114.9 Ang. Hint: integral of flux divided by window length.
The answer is 1.98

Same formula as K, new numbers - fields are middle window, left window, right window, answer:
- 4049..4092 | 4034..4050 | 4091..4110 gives -4.6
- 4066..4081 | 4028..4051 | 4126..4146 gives 0.4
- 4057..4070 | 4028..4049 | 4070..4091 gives -0.8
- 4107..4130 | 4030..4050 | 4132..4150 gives 0.3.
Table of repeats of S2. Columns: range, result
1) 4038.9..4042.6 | 1.71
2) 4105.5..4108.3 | 1.29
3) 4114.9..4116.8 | 2.07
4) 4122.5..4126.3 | 1.72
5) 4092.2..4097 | 1.71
